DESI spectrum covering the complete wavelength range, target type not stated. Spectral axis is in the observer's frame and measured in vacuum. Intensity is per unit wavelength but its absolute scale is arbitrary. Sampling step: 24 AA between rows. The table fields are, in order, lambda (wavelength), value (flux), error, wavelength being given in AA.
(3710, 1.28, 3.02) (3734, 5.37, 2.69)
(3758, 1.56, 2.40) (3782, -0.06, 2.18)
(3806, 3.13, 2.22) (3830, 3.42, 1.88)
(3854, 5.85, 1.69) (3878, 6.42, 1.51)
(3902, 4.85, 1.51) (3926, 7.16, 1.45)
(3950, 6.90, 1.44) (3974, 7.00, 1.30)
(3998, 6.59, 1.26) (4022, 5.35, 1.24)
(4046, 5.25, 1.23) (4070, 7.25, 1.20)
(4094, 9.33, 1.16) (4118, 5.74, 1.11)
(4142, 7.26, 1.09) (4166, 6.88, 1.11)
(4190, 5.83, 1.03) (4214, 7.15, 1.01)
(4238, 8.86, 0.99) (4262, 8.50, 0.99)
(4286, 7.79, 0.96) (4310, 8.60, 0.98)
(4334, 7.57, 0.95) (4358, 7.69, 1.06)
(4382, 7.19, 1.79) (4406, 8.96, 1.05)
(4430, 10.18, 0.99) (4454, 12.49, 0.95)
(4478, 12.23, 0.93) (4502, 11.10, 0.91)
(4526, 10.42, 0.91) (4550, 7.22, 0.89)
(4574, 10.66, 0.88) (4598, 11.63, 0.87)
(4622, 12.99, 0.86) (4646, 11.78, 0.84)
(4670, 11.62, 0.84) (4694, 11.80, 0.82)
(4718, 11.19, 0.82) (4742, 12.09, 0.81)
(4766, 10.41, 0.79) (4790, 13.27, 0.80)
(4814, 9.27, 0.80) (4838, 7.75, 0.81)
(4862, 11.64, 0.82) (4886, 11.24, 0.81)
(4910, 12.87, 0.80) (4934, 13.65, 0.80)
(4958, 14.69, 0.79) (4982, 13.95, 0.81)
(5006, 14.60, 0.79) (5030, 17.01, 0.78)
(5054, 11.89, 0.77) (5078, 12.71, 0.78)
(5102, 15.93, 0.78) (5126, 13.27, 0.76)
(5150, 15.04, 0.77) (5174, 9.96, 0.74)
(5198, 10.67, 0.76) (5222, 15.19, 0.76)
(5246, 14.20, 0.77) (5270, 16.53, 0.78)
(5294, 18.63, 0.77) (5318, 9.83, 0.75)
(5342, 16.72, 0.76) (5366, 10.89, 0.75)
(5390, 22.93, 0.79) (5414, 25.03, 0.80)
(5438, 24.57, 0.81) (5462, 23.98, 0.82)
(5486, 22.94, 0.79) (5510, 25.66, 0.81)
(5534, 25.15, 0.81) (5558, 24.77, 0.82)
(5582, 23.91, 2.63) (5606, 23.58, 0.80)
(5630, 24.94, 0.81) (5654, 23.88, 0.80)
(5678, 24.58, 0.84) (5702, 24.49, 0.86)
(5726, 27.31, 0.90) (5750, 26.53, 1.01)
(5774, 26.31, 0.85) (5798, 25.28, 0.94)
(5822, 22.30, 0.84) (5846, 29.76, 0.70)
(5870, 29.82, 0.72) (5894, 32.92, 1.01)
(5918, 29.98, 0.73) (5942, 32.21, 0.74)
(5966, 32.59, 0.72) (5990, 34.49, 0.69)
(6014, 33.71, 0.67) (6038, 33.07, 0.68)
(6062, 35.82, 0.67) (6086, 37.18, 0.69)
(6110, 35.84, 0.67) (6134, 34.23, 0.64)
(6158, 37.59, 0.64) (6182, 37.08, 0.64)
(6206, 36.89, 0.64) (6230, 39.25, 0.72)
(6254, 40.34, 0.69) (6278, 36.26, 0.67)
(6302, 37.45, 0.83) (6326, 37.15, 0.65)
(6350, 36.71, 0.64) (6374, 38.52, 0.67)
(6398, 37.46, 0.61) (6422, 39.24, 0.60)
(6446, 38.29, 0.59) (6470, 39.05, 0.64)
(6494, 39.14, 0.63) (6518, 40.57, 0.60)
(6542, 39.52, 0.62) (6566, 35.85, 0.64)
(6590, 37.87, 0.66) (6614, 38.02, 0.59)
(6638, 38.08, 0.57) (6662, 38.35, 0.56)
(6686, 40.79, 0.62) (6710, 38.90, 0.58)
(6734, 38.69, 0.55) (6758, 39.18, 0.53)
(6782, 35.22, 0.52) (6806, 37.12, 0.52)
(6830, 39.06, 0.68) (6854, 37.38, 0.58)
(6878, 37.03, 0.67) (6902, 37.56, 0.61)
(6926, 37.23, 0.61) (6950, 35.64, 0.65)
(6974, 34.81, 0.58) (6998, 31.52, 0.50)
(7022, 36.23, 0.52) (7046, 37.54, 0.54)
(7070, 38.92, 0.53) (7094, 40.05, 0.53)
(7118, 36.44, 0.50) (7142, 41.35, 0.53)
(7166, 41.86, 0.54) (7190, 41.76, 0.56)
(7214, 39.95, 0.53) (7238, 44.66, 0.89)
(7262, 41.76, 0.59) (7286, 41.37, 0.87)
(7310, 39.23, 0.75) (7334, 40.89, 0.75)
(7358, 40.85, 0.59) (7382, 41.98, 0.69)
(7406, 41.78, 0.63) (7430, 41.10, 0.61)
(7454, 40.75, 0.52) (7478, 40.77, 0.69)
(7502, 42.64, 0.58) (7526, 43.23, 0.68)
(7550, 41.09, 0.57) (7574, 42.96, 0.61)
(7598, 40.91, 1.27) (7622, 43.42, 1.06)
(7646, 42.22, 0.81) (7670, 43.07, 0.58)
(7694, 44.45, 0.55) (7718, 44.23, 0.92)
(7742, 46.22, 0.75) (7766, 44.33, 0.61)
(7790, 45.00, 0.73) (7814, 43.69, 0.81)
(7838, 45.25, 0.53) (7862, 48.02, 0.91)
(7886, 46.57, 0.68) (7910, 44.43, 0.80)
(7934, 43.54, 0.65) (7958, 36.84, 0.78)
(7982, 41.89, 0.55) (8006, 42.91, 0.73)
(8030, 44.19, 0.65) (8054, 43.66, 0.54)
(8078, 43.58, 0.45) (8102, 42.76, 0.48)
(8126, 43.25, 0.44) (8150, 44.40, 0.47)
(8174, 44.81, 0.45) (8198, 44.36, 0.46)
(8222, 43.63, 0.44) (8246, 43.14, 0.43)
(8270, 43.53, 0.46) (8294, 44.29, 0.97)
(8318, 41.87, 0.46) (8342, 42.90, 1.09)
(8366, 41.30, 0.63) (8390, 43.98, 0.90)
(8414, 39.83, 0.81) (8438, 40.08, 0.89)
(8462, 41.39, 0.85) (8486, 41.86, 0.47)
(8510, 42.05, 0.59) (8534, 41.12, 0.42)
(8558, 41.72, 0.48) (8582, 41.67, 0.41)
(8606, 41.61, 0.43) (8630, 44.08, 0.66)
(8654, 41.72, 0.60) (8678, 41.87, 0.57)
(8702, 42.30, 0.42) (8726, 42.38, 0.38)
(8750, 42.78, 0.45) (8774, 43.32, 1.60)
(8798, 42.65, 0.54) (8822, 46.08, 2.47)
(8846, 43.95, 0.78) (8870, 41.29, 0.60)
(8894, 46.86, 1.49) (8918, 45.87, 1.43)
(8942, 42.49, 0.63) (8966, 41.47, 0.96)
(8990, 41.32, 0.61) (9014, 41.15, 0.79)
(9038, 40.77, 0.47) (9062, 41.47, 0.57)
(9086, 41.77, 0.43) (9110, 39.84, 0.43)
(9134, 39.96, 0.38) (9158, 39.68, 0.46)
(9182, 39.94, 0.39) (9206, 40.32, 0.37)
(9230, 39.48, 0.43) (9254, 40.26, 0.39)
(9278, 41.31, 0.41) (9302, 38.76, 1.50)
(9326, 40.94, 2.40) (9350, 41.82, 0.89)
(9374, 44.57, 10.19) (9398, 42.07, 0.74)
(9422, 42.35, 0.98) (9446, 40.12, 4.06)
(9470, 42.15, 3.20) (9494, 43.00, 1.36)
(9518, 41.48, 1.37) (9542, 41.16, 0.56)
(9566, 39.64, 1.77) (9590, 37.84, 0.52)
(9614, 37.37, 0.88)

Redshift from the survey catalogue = 0.35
